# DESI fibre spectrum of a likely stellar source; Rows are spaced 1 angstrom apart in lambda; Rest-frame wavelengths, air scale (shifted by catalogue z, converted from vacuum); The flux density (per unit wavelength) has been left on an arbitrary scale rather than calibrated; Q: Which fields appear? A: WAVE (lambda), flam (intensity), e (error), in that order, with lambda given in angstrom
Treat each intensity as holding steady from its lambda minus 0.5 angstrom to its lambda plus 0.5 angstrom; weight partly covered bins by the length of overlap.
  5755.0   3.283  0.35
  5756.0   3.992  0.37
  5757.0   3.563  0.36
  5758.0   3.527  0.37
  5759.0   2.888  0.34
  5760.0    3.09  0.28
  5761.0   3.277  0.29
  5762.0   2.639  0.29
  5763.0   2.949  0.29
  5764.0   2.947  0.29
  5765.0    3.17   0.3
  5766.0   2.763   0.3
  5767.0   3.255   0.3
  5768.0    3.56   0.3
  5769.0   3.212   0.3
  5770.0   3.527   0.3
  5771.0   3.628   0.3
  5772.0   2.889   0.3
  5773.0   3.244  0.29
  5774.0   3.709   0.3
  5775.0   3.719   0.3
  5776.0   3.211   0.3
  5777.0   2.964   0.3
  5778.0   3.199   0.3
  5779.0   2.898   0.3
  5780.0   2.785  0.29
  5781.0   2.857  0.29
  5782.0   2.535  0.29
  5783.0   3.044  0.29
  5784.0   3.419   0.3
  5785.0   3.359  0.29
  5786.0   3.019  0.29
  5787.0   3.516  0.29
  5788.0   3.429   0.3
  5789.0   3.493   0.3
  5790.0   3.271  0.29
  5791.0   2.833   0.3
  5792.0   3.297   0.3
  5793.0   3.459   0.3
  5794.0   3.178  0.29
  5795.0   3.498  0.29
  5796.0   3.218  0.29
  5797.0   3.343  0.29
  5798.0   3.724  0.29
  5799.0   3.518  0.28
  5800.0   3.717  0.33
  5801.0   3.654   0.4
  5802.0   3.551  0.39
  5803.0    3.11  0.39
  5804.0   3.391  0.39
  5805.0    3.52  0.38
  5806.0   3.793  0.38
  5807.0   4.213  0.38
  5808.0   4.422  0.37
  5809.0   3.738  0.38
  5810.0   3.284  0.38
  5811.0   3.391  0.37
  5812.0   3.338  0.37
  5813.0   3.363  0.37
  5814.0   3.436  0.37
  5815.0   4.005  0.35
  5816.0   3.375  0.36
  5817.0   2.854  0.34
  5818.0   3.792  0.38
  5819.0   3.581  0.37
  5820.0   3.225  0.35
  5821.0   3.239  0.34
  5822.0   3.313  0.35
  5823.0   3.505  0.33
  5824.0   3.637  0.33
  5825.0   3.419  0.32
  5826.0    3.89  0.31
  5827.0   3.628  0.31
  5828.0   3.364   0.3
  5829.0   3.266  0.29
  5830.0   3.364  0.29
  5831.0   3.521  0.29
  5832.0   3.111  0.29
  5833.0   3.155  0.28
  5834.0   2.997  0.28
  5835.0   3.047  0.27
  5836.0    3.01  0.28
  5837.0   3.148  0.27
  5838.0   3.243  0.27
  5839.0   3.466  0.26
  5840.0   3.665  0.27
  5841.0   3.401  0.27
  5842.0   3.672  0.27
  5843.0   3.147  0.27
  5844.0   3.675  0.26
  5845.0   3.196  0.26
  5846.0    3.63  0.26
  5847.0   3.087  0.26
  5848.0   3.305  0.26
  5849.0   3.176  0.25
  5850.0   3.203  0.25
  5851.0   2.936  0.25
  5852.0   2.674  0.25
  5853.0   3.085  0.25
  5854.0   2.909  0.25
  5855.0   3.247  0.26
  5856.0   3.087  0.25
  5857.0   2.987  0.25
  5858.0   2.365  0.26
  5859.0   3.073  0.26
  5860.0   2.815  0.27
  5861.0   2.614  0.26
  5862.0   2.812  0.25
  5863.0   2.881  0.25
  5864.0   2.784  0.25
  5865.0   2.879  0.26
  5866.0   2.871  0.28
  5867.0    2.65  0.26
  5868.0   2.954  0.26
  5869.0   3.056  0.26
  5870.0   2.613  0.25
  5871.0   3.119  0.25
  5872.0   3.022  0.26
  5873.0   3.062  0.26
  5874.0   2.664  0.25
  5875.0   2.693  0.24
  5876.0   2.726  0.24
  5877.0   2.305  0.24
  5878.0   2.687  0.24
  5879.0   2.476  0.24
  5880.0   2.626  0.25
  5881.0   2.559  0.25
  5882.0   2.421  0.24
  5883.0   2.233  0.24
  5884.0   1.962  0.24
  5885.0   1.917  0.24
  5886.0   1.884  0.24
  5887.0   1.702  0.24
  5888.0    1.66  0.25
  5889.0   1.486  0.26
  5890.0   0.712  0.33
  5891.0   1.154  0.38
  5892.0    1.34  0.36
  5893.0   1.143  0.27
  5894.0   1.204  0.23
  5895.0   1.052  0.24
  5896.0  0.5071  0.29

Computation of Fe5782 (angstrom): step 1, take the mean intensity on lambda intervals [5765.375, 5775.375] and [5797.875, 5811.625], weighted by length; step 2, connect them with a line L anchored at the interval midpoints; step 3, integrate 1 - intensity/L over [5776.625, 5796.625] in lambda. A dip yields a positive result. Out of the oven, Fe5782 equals 1.8 angstrom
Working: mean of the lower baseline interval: 3.34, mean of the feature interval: 3.17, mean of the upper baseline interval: 3.64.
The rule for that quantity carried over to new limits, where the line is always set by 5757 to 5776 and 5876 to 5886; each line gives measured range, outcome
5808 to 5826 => -4.0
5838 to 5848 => -3.0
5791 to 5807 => -2.6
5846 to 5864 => -3.0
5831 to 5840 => -1.7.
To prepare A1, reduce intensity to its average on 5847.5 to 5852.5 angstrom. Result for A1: 3.06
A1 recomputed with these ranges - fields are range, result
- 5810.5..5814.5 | 3.38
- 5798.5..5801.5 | 3.63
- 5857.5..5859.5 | 2.72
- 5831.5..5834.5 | 3.09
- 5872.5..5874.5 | 2.86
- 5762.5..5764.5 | 2.95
